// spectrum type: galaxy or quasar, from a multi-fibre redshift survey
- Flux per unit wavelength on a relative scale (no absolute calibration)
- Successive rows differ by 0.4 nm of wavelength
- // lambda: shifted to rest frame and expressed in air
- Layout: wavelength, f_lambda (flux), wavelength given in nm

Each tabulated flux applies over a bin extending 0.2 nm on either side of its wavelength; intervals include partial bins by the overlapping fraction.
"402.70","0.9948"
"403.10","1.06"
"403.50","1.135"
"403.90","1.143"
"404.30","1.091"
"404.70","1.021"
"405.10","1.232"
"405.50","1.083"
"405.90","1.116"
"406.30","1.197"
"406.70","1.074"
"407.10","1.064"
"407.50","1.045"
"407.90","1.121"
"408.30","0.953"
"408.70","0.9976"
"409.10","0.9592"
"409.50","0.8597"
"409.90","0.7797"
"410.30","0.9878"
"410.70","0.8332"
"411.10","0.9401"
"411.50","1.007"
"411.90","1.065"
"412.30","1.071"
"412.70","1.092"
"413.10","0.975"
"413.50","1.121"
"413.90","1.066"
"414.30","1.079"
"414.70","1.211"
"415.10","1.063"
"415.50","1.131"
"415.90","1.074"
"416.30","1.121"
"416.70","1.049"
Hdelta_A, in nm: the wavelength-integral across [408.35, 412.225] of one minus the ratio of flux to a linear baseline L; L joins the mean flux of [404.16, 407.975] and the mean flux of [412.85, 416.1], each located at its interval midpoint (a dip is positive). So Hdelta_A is 0.55 nm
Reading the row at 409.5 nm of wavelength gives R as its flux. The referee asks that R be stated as 0.8597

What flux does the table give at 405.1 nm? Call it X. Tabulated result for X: 1.232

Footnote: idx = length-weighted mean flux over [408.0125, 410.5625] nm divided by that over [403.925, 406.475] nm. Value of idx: 0.83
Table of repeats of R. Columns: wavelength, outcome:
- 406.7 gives 1.074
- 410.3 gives 0.9878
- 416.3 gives 1.121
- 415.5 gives 1.131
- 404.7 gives 1.021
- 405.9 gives 1.116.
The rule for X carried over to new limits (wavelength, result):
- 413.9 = 1.066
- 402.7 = 0.9948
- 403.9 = 1.143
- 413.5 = 1.121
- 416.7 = 1.049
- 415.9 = 1.074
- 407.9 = 1.121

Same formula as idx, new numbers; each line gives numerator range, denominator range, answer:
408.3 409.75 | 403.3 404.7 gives 0.84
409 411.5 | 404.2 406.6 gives 0.80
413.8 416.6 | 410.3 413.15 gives 1.11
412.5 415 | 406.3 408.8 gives 1.03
